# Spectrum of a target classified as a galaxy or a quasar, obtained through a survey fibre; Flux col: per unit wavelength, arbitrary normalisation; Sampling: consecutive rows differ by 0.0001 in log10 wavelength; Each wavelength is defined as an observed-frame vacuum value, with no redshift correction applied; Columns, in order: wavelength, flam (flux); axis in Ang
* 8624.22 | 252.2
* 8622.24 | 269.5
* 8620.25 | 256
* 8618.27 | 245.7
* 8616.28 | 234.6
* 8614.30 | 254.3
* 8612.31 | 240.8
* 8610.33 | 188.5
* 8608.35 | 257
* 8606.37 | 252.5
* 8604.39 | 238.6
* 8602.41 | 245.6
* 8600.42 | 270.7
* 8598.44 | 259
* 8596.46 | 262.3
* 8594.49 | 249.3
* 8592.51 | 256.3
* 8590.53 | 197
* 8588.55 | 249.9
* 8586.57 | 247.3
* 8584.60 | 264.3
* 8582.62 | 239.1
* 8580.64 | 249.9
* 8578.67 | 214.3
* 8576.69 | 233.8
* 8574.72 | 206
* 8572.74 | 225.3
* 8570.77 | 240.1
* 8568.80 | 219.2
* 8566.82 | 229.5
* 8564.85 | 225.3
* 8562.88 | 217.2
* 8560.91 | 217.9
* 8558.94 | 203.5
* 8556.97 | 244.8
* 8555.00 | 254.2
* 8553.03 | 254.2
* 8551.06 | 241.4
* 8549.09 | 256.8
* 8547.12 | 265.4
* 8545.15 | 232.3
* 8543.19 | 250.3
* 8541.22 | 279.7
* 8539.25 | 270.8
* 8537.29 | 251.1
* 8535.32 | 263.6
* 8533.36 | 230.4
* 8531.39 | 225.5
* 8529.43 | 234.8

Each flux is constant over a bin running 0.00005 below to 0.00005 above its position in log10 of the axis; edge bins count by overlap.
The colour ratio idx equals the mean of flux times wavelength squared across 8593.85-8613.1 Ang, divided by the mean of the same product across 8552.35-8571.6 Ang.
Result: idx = 1.1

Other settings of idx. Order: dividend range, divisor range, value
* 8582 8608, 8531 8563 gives 1.02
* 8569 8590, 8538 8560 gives 0.95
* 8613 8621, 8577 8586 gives 1.03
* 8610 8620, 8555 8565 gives 1.07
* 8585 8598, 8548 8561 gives 1.03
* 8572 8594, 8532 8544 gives 0.93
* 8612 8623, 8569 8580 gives 1.13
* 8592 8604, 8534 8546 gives 1.01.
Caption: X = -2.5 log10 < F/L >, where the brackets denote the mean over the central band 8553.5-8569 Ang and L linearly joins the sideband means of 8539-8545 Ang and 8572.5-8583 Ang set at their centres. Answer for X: 0.07 mag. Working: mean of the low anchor 262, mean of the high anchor 228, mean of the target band 228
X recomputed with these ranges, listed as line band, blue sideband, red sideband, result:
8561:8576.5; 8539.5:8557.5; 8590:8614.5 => 0.12 mag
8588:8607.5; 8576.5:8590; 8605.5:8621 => -0.03 mag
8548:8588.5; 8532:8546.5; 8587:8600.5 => 0.07 mag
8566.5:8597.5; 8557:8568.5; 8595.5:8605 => 0.01 mag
